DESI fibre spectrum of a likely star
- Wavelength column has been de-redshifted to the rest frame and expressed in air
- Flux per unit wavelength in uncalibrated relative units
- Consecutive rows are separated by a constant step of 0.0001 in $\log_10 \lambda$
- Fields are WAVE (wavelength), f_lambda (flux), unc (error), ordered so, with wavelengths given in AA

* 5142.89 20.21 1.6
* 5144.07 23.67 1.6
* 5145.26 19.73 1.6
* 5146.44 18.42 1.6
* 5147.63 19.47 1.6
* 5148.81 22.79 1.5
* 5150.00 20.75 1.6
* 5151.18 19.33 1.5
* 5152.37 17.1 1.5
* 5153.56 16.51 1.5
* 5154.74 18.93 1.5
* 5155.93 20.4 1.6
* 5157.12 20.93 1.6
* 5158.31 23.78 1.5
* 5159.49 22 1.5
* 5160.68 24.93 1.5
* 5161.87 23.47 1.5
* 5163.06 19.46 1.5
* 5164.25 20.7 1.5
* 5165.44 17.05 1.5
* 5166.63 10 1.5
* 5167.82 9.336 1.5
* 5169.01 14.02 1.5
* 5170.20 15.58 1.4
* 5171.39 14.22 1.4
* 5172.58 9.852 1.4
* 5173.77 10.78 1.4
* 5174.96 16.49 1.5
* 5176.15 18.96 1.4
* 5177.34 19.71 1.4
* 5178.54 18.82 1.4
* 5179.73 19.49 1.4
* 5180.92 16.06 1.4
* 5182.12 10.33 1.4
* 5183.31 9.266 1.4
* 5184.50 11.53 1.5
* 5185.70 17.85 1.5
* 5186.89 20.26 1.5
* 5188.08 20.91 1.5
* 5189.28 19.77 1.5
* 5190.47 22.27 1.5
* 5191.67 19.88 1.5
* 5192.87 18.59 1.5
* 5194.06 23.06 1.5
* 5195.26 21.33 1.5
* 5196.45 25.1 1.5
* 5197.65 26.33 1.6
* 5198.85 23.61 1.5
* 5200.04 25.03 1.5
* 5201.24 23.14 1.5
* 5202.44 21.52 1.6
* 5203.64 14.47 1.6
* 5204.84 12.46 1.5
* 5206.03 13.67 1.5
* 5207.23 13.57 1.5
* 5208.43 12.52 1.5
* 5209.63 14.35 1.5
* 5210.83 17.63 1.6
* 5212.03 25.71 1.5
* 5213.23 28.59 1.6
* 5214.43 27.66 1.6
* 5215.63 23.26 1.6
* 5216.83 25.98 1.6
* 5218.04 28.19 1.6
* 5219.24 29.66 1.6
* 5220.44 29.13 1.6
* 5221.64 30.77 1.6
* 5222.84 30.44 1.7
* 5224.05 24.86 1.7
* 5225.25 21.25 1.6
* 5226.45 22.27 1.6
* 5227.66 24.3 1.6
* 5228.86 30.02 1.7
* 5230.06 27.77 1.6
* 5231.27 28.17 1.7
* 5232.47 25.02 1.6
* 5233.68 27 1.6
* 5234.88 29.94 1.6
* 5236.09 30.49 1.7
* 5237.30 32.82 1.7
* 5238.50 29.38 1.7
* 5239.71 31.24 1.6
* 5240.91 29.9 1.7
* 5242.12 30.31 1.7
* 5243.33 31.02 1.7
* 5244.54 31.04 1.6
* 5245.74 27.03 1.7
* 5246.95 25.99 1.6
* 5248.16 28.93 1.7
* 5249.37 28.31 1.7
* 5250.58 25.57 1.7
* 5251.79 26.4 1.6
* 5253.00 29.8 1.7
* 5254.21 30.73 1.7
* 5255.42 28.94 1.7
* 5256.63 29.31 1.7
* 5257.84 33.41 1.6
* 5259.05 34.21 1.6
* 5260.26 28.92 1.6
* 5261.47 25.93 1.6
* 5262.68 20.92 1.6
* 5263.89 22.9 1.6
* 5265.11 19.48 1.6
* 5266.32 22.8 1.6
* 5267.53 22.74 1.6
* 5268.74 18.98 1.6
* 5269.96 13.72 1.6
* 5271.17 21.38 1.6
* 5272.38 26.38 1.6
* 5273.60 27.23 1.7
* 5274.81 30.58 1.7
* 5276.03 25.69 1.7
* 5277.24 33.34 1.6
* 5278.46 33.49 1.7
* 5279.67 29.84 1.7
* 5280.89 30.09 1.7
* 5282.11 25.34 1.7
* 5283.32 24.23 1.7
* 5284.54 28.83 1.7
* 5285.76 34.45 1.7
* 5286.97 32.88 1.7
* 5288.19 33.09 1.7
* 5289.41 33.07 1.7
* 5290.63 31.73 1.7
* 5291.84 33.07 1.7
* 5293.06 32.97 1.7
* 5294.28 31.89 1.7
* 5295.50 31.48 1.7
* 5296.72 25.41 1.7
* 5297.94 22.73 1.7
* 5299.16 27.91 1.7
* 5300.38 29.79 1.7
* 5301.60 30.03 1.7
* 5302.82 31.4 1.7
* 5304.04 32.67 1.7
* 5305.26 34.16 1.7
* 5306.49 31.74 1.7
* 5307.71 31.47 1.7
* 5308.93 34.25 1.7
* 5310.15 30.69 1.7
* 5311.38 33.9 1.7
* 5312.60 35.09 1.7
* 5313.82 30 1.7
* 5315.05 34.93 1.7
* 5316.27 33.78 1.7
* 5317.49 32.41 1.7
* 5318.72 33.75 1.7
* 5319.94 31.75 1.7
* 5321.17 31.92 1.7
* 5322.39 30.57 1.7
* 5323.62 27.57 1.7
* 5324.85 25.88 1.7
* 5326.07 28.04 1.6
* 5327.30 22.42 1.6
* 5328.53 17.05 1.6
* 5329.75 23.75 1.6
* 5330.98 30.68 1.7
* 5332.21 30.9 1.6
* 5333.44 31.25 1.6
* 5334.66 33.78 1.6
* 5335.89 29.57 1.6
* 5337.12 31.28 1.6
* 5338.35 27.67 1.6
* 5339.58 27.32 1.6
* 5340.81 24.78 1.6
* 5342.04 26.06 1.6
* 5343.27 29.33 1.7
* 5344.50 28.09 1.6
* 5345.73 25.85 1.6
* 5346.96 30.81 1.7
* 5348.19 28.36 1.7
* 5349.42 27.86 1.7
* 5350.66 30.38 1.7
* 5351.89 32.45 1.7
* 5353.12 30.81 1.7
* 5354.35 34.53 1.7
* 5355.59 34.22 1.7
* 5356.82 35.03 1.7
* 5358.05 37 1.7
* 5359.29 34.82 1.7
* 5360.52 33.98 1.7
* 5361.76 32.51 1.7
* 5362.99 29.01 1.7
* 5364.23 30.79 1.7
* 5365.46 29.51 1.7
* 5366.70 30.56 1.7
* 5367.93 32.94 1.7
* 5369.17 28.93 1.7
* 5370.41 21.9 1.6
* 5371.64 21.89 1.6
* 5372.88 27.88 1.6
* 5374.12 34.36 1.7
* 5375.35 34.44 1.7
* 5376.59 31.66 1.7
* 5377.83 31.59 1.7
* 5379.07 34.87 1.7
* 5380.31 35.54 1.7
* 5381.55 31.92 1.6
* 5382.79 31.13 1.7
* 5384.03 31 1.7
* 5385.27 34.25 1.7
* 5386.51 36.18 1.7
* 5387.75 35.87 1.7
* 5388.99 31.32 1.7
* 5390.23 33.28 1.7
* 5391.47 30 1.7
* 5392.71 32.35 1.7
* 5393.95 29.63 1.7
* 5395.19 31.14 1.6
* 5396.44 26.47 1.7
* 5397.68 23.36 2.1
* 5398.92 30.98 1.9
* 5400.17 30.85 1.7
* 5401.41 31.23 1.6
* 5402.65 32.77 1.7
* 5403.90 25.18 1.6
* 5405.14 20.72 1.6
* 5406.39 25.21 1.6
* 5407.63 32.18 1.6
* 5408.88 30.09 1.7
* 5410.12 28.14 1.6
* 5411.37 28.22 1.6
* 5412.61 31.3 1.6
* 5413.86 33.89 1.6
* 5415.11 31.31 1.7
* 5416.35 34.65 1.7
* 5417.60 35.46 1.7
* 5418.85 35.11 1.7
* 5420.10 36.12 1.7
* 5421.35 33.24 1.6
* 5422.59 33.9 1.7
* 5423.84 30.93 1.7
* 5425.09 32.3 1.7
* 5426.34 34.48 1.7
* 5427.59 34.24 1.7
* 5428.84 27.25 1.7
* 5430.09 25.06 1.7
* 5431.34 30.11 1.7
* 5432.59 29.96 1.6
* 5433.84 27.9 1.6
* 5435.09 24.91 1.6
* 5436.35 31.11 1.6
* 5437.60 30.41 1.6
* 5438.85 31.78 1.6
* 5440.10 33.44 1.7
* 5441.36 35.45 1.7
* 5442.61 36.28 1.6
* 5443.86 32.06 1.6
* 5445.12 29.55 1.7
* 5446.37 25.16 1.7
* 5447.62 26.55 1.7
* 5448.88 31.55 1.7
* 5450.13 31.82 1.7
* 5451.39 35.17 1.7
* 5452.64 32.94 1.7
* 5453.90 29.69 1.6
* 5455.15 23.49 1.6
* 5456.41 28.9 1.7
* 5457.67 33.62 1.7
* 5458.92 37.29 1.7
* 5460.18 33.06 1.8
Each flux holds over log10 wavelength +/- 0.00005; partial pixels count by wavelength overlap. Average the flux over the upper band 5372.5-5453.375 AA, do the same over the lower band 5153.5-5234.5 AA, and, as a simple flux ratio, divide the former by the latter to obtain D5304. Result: 1.5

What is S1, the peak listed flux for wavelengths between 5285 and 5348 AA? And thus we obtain 35.09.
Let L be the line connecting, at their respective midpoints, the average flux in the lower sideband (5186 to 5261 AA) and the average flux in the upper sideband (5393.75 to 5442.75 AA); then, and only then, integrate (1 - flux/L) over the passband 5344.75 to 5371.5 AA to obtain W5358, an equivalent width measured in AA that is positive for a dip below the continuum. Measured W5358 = -1.7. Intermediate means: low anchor 25.4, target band 30.9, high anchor 30.6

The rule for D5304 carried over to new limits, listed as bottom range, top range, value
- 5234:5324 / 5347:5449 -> 1.06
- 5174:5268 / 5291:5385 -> 1.27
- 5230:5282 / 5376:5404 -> 1.14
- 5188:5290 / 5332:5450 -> 1.19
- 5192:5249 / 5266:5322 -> 1.19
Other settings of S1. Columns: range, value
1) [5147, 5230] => 30.77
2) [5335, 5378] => 37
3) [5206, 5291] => 34.45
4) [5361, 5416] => 36.18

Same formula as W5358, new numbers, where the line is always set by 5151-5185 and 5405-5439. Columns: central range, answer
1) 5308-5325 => -4.78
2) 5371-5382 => -1.24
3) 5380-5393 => -1.83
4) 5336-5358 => -2.60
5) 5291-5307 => -4.23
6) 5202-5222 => -2.34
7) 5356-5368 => -2.23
